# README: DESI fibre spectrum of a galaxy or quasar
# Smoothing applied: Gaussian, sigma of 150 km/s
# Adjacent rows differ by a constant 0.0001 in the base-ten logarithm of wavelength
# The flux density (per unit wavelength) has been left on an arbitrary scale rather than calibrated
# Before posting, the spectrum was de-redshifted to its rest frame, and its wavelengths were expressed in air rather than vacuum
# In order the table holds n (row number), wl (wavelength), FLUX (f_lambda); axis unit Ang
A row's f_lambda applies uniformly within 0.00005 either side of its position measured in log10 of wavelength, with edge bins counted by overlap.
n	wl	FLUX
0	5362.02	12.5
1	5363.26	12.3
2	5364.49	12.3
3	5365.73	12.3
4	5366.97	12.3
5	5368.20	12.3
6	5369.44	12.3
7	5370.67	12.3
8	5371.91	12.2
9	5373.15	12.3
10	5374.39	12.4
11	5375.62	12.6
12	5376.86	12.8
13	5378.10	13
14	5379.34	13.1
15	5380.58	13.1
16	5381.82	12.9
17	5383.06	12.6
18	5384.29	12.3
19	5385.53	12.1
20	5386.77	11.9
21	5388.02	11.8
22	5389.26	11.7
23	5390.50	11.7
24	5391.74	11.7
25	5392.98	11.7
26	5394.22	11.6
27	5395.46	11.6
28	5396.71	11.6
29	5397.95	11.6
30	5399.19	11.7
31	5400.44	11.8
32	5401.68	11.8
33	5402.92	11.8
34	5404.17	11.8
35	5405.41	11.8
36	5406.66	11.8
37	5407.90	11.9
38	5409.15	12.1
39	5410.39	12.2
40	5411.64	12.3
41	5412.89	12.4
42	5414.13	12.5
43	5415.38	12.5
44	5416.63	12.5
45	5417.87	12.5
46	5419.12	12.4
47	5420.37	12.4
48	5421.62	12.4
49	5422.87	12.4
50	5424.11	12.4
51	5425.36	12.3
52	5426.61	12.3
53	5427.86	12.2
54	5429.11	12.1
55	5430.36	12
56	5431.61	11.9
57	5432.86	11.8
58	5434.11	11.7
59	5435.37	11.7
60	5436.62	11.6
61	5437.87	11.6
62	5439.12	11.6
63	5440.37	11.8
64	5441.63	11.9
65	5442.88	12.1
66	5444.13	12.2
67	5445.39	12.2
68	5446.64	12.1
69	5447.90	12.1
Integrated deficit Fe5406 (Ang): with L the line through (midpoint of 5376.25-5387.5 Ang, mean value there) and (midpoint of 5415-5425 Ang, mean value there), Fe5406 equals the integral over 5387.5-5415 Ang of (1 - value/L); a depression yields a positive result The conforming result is 1.5 Ang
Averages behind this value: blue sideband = 12.6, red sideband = 12.4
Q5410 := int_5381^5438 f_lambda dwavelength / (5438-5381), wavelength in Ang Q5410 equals 12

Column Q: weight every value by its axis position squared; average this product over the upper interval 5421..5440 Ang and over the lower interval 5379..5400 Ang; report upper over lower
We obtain 1.0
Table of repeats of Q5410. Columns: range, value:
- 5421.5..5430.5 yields 12.3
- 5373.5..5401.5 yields 12.1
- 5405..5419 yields 12.2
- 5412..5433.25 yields 12.3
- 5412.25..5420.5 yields 12.5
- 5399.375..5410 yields 11.9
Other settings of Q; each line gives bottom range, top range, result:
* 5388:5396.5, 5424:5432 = 1.06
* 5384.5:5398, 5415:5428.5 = 1.07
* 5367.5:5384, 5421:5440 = 0.97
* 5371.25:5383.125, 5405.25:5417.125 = 0.97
